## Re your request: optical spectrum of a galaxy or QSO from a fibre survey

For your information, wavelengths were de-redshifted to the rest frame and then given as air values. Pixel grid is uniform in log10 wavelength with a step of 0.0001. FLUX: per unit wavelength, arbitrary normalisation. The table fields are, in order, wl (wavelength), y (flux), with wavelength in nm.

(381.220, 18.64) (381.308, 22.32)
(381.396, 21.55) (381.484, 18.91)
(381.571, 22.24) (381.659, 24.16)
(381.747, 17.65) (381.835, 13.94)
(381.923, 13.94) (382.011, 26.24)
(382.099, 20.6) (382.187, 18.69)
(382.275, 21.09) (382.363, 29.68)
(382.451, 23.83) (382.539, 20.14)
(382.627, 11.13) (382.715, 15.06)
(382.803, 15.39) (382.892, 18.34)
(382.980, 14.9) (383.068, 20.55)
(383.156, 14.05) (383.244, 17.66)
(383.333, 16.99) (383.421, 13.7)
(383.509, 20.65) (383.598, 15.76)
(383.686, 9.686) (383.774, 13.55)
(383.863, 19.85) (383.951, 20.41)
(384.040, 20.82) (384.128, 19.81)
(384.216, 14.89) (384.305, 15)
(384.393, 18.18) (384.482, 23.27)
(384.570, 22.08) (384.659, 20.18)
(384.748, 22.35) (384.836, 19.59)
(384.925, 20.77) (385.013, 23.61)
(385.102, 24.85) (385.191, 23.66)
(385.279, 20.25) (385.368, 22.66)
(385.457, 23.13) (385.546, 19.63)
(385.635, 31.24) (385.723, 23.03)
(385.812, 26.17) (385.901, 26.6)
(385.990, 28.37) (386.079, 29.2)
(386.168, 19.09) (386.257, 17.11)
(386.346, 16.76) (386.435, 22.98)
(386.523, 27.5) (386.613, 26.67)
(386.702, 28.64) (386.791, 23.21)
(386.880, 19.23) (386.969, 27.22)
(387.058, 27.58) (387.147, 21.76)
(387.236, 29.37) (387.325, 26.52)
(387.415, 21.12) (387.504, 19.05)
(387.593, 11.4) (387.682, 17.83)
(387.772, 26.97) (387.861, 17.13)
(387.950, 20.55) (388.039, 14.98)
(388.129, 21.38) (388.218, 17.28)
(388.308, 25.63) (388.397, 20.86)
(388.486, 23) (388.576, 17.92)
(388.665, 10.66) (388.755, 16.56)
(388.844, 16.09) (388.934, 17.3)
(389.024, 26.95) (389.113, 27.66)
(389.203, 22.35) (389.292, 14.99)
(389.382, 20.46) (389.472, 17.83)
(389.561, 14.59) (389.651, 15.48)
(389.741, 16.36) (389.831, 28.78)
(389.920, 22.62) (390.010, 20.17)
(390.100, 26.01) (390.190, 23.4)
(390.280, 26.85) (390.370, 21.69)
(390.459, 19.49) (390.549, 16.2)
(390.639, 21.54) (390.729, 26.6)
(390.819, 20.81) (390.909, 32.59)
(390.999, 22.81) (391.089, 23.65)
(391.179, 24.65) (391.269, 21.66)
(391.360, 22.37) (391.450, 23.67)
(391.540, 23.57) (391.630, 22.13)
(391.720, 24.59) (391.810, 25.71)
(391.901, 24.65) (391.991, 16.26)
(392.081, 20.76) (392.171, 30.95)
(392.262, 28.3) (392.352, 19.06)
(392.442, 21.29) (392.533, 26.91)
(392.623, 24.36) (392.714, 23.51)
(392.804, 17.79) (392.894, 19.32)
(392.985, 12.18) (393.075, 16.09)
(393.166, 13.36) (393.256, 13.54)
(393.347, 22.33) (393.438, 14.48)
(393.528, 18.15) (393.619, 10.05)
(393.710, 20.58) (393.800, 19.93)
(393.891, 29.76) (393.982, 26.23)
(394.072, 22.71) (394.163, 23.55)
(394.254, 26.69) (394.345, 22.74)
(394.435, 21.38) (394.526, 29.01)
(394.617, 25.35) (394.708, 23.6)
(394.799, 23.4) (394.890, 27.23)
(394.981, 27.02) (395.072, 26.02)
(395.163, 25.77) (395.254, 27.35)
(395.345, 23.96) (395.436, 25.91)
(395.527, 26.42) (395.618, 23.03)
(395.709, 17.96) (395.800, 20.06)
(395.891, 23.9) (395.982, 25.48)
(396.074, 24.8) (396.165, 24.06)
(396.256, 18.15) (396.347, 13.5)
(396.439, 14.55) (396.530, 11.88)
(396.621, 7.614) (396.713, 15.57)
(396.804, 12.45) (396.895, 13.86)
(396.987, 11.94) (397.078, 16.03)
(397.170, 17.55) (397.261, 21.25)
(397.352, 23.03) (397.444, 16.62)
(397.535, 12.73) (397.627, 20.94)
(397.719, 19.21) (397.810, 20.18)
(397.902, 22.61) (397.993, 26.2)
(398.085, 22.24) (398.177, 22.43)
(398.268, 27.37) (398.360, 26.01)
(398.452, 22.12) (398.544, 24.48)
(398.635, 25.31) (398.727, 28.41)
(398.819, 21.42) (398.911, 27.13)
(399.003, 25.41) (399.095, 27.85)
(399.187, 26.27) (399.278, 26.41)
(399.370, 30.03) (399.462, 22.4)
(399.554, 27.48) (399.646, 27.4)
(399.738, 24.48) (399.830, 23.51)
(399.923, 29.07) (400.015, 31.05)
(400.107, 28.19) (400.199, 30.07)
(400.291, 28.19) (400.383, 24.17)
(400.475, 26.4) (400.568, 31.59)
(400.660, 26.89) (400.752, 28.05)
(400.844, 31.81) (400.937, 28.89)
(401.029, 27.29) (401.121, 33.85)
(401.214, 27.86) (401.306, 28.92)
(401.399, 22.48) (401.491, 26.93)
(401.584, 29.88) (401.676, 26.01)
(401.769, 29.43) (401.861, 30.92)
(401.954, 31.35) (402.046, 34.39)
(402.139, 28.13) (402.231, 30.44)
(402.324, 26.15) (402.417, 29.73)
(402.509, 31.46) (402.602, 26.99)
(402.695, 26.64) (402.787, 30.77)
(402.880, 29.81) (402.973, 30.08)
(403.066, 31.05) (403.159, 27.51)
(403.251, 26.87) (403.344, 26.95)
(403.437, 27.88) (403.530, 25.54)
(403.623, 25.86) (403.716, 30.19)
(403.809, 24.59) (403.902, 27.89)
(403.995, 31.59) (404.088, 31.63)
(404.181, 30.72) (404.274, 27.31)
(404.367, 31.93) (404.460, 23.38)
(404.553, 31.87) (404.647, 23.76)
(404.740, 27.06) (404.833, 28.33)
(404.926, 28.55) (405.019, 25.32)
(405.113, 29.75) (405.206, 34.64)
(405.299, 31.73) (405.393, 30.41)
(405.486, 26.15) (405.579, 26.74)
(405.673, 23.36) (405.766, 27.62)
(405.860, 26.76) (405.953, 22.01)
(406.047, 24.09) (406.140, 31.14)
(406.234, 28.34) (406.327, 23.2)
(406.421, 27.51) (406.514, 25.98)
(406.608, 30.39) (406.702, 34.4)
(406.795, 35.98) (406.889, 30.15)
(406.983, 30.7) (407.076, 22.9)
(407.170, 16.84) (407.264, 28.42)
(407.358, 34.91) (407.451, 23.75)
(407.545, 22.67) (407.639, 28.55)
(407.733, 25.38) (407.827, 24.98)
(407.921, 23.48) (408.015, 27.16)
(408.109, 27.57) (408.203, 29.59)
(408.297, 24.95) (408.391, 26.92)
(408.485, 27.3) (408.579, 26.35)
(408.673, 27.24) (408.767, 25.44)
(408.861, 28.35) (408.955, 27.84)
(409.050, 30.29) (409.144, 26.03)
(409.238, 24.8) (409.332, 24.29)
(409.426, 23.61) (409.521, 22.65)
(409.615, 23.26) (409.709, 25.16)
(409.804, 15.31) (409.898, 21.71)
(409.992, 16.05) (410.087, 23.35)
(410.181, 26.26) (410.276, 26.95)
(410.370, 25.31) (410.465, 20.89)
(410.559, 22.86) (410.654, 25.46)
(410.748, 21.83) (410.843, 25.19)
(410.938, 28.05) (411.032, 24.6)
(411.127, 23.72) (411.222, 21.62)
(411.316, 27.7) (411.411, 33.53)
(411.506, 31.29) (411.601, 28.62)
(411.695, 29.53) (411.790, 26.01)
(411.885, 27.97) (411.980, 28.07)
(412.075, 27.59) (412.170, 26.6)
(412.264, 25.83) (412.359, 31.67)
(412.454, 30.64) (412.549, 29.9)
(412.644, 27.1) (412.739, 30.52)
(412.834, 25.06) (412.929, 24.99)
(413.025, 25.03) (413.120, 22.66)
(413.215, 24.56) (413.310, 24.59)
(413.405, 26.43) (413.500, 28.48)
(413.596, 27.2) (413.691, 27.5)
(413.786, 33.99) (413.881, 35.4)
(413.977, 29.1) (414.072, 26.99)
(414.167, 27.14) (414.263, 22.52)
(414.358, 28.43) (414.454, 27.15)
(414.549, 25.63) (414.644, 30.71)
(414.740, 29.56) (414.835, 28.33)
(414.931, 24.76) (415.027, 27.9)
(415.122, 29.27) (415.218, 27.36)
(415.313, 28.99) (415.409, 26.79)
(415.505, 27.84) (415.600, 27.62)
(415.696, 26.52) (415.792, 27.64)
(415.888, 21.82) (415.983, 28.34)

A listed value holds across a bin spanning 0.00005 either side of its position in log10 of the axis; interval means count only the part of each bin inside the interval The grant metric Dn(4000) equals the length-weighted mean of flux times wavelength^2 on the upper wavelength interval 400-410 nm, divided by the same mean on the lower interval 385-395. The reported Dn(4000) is 1.35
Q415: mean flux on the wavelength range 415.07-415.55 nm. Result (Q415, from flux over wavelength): 28.1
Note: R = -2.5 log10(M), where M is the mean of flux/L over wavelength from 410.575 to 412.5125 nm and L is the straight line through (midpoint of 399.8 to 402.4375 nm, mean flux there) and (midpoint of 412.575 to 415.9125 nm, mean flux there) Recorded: 0.02 mag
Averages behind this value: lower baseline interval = 28.7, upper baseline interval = 27.4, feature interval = 27.2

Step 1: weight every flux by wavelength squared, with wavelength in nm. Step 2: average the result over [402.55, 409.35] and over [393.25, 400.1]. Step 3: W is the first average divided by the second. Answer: 1.30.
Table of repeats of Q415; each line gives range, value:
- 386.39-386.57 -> 25.2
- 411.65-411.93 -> 27.8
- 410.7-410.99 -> 25.1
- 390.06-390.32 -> 25.4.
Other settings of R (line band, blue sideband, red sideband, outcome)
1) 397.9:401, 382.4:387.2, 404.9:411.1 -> -0.10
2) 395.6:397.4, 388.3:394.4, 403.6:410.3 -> 0.29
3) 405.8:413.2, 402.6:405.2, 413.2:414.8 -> 0.08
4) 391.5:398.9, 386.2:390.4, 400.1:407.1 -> 0.15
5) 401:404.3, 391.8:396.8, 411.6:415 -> -0.19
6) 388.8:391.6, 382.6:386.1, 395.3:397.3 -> -0.14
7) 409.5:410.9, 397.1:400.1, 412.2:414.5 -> 0.17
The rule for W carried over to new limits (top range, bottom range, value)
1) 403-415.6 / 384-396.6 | 1.36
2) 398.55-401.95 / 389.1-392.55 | 1.29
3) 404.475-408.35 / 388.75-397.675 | 1.39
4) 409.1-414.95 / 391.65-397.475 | 1.37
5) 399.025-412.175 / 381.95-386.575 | 1.49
